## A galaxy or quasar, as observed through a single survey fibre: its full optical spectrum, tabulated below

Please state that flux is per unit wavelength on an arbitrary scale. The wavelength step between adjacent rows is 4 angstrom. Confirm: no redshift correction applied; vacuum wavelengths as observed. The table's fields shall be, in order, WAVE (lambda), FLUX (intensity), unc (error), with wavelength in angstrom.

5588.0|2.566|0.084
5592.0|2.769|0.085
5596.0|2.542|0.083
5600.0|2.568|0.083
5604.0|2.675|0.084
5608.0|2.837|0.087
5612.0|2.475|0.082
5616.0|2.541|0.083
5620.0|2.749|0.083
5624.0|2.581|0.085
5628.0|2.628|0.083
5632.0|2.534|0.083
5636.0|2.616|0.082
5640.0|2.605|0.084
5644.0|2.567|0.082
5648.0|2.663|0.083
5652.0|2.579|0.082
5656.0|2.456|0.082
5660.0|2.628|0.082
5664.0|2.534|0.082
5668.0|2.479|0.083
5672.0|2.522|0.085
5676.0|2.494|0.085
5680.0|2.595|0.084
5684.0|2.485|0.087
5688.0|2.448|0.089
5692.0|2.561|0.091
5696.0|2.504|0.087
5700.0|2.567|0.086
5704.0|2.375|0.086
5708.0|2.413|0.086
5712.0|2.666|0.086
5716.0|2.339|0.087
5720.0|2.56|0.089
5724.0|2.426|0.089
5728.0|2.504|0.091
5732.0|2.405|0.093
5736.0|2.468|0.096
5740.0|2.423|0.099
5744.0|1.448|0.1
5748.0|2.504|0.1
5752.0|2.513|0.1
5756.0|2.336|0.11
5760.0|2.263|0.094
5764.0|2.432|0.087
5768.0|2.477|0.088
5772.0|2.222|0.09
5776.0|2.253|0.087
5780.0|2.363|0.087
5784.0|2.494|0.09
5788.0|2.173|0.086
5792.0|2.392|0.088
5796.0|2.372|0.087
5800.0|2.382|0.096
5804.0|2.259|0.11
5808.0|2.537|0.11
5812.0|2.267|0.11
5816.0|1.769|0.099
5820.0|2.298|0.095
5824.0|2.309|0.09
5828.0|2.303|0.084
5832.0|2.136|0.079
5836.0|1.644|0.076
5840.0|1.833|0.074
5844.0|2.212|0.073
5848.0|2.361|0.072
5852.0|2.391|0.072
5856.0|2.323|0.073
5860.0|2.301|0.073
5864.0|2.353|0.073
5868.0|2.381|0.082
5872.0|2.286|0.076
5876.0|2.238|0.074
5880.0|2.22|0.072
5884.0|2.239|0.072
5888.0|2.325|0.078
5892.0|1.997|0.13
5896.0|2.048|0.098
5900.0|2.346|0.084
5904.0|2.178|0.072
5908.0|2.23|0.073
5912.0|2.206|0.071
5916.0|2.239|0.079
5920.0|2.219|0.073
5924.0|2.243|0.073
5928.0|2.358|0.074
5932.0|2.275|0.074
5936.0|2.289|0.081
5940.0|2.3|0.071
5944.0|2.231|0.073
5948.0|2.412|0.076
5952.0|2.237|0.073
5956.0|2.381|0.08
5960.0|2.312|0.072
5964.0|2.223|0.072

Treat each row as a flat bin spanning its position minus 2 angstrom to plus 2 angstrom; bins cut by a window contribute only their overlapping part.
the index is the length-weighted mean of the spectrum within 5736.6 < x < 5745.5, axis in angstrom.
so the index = 2.05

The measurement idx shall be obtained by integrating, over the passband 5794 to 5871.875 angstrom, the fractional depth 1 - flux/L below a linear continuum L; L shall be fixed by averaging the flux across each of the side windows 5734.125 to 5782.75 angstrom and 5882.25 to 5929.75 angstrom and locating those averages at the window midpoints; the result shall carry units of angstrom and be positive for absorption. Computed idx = 1.0 angstrom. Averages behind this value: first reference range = 2.31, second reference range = 2.22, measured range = 2.23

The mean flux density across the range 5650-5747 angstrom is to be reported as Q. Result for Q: 2.45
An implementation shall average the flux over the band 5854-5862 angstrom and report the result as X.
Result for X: 2.31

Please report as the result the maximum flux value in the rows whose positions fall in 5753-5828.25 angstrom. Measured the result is 2.537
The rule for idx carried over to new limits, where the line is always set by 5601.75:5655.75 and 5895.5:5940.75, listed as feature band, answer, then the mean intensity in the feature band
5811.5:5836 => 2.5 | 2.13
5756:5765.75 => 0.4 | 2.34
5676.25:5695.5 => 0.2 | 2.52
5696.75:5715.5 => 0.2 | 2.49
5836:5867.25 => 1.5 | 2.22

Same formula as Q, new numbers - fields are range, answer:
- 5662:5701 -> 2.52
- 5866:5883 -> 2.28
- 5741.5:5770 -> 2.28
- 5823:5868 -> 2.2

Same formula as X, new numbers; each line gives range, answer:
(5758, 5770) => 2.39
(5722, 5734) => 2.44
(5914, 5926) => 2.23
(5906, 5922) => 2.22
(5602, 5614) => 2.66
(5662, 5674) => 2.51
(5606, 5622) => 2.65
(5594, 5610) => 2.66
